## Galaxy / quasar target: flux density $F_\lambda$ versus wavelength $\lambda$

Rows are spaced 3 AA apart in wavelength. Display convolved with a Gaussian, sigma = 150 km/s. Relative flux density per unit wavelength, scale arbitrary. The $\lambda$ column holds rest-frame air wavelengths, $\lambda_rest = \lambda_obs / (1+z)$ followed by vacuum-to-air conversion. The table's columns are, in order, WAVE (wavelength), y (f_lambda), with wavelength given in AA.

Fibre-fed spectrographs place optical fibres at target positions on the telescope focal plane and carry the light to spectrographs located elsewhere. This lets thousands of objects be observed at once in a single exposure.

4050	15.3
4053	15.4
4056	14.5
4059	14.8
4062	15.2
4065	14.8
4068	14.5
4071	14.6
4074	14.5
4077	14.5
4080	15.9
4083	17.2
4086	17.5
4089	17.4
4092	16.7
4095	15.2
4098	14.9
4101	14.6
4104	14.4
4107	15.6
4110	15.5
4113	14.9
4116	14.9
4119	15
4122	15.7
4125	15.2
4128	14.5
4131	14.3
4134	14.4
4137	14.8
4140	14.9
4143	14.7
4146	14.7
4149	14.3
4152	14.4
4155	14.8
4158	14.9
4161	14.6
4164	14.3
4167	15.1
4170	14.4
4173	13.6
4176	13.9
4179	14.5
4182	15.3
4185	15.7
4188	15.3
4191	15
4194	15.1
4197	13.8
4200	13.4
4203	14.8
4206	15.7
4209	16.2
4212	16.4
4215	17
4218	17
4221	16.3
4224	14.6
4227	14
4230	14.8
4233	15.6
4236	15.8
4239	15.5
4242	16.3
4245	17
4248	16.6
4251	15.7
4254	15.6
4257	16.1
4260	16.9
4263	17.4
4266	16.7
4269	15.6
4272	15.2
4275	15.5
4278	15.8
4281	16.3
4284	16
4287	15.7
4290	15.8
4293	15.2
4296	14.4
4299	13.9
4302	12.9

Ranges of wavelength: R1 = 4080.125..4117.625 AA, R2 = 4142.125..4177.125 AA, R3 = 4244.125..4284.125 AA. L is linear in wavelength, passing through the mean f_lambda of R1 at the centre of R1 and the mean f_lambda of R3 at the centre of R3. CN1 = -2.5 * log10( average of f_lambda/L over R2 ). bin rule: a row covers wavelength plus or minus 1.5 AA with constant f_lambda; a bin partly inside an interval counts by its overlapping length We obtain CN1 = 0.10 mag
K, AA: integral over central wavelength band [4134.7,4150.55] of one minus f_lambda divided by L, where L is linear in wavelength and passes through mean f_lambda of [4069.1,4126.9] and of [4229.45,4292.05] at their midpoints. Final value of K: 1.0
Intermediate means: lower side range 15.5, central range 14.7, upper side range 16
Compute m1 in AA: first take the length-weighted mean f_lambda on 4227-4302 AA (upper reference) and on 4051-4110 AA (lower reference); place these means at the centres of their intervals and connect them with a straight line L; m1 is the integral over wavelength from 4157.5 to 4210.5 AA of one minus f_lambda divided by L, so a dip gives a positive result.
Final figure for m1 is 2.8 AA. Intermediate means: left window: 15.4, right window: 15.7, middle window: 14.8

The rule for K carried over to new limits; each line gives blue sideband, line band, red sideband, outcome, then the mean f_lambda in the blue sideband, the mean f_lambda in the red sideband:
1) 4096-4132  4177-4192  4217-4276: 0.3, 15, 15.9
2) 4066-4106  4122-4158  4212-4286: 2.3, 15.5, 16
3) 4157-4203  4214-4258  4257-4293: -1.1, 14.6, 16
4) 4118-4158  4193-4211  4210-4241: 0.7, 14.7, 15.7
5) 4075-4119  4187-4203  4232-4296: 1.3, 15.6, 16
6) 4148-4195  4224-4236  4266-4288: 0.3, 14.7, 15.8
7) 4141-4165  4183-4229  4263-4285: -0.4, 14.6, 16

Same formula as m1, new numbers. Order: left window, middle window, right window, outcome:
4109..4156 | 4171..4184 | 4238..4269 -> 0.85 AA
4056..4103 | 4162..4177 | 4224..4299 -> 1.26 AA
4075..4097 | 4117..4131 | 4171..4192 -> 0.59 AA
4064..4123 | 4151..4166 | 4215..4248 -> 0.93 AA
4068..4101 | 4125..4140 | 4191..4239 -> 0.94 AA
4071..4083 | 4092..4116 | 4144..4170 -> -0.17 AA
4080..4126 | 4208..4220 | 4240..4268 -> -0.31 AA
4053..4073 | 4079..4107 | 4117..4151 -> -2.25 AA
